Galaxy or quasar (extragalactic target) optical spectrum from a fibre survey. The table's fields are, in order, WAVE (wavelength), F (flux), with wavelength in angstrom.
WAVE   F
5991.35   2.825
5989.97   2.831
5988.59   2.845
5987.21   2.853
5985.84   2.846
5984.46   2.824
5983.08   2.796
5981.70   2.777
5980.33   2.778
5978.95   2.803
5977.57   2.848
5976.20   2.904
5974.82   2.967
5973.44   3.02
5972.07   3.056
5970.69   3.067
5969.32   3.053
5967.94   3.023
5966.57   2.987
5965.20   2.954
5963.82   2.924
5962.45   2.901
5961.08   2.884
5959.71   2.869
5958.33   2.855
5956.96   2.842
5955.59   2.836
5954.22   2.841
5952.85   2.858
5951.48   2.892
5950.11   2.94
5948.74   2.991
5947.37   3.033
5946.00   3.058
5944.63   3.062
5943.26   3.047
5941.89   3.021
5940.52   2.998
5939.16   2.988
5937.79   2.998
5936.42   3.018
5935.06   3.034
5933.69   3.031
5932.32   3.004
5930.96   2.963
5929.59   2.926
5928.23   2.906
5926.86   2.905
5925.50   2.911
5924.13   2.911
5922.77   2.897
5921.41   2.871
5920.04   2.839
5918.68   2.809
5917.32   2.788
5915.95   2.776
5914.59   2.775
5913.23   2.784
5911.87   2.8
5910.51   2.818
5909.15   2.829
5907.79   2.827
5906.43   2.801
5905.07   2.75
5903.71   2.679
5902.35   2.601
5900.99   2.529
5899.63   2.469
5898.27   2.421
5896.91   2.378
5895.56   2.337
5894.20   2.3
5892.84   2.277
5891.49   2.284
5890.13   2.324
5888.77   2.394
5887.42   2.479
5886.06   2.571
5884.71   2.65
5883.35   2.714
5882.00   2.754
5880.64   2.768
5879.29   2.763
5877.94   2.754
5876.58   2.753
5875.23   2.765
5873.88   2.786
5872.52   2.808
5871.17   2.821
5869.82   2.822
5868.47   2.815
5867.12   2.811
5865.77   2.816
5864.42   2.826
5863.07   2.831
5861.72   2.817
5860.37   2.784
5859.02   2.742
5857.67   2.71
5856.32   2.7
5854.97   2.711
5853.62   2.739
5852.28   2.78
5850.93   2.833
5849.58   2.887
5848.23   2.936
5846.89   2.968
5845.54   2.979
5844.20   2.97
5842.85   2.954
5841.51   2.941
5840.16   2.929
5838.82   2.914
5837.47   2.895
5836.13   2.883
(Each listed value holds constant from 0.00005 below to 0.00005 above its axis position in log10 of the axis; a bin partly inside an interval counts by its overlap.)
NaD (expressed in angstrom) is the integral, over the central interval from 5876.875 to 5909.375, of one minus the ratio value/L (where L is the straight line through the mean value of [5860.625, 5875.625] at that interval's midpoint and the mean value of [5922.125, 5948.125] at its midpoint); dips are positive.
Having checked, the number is 3.5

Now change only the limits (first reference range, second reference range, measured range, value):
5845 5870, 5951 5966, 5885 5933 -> 2.8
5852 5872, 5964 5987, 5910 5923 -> 0.2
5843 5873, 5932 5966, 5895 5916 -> 1.7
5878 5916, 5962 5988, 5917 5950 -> -2.5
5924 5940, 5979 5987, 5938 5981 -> -0.9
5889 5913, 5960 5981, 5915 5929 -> -1.0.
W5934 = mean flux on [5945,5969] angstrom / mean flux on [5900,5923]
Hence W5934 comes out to 1.06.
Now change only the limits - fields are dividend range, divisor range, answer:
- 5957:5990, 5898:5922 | 1.06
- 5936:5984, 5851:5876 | 1.06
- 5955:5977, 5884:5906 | 1.19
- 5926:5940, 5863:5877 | 1.06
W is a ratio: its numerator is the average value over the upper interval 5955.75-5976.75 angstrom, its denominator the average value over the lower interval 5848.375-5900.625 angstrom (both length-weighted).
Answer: 1.11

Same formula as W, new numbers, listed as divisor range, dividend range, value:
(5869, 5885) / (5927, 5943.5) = 1.08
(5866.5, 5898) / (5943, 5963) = 1.12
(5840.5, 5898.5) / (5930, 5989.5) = 1.08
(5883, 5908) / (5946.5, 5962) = 1.16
